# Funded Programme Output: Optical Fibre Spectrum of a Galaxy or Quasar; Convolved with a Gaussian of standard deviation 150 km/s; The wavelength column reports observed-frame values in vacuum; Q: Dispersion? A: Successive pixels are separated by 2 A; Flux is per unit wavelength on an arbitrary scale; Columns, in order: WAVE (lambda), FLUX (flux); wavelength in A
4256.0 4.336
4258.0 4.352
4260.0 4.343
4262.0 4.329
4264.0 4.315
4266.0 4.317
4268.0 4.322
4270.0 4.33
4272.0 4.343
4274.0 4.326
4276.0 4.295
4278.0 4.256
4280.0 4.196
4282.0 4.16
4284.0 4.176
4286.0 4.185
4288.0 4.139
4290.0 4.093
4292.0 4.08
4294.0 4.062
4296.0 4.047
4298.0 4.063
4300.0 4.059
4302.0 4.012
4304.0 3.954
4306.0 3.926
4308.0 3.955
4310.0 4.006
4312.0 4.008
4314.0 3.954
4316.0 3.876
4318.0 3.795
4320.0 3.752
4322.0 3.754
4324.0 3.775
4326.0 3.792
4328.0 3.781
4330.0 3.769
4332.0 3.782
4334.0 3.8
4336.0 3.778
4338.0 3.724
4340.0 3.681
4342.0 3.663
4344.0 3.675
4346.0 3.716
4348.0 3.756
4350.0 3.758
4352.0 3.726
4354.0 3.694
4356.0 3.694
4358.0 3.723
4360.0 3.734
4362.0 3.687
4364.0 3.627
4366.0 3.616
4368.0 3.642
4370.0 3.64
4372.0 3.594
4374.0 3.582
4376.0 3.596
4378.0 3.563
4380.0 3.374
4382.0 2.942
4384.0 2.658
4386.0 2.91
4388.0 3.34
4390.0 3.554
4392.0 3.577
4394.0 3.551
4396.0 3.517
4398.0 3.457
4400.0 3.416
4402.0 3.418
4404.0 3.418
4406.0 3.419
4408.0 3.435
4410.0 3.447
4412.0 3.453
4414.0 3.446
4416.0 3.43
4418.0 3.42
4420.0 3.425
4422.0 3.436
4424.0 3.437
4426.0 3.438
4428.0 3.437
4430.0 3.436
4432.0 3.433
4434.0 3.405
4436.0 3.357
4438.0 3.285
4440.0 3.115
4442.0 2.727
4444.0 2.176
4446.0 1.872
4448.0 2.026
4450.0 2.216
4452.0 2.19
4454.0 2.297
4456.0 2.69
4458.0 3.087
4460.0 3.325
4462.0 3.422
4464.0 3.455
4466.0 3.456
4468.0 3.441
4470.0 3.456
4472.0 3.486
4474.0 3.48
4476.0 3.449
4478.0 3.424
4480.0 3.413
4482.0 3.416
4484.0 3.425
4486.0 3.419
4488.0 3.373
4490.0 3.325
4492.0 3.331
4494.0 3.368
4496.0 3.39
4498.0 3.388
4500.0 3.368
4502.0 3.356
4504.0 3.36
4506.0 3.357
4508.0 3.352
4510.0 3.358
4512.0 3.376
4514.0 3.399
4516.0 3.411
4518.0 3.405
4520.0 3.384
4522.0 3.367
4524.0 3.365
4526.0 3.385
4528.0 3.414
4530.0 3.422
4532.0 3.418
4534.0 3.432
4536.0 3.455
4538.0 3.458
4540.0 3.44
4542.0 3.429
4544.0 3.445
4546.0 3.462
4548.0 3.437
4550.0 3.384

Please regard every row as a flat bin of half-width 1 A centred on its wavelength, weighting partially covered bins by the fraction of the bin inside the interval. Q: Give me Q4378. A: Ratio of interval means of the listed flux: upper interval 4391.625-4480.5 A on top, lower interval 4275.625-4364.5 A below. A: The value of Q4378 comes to 0.8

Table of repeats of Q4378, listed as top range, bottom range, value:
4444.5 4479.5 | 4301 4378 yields 0.79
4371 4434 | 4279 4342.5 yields 0.87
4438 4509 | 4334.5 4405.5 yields 0.88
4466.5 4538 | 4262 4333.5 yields 0.84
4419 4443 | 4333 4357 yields 0.89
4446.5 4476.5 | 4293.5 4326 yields 0.76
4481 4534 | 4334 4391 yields 0.95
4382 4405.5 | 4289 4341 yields 0.86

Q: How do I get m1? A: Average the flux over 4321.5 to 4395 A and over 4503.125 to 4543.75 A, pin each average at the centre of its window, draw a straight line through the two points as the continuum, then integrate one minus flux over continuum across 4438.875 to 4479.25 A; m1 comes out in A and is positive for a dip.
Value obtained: 6.2 A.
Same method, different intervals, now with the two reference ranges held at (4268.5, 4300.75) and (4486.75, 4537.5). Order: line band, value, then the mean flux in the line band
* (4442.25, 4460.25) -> 5.95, 2.41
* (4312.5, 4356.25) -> 2.64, 3.76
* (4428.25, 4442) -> 1.33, 3.3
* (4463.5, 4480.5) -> 0.34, 3.45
